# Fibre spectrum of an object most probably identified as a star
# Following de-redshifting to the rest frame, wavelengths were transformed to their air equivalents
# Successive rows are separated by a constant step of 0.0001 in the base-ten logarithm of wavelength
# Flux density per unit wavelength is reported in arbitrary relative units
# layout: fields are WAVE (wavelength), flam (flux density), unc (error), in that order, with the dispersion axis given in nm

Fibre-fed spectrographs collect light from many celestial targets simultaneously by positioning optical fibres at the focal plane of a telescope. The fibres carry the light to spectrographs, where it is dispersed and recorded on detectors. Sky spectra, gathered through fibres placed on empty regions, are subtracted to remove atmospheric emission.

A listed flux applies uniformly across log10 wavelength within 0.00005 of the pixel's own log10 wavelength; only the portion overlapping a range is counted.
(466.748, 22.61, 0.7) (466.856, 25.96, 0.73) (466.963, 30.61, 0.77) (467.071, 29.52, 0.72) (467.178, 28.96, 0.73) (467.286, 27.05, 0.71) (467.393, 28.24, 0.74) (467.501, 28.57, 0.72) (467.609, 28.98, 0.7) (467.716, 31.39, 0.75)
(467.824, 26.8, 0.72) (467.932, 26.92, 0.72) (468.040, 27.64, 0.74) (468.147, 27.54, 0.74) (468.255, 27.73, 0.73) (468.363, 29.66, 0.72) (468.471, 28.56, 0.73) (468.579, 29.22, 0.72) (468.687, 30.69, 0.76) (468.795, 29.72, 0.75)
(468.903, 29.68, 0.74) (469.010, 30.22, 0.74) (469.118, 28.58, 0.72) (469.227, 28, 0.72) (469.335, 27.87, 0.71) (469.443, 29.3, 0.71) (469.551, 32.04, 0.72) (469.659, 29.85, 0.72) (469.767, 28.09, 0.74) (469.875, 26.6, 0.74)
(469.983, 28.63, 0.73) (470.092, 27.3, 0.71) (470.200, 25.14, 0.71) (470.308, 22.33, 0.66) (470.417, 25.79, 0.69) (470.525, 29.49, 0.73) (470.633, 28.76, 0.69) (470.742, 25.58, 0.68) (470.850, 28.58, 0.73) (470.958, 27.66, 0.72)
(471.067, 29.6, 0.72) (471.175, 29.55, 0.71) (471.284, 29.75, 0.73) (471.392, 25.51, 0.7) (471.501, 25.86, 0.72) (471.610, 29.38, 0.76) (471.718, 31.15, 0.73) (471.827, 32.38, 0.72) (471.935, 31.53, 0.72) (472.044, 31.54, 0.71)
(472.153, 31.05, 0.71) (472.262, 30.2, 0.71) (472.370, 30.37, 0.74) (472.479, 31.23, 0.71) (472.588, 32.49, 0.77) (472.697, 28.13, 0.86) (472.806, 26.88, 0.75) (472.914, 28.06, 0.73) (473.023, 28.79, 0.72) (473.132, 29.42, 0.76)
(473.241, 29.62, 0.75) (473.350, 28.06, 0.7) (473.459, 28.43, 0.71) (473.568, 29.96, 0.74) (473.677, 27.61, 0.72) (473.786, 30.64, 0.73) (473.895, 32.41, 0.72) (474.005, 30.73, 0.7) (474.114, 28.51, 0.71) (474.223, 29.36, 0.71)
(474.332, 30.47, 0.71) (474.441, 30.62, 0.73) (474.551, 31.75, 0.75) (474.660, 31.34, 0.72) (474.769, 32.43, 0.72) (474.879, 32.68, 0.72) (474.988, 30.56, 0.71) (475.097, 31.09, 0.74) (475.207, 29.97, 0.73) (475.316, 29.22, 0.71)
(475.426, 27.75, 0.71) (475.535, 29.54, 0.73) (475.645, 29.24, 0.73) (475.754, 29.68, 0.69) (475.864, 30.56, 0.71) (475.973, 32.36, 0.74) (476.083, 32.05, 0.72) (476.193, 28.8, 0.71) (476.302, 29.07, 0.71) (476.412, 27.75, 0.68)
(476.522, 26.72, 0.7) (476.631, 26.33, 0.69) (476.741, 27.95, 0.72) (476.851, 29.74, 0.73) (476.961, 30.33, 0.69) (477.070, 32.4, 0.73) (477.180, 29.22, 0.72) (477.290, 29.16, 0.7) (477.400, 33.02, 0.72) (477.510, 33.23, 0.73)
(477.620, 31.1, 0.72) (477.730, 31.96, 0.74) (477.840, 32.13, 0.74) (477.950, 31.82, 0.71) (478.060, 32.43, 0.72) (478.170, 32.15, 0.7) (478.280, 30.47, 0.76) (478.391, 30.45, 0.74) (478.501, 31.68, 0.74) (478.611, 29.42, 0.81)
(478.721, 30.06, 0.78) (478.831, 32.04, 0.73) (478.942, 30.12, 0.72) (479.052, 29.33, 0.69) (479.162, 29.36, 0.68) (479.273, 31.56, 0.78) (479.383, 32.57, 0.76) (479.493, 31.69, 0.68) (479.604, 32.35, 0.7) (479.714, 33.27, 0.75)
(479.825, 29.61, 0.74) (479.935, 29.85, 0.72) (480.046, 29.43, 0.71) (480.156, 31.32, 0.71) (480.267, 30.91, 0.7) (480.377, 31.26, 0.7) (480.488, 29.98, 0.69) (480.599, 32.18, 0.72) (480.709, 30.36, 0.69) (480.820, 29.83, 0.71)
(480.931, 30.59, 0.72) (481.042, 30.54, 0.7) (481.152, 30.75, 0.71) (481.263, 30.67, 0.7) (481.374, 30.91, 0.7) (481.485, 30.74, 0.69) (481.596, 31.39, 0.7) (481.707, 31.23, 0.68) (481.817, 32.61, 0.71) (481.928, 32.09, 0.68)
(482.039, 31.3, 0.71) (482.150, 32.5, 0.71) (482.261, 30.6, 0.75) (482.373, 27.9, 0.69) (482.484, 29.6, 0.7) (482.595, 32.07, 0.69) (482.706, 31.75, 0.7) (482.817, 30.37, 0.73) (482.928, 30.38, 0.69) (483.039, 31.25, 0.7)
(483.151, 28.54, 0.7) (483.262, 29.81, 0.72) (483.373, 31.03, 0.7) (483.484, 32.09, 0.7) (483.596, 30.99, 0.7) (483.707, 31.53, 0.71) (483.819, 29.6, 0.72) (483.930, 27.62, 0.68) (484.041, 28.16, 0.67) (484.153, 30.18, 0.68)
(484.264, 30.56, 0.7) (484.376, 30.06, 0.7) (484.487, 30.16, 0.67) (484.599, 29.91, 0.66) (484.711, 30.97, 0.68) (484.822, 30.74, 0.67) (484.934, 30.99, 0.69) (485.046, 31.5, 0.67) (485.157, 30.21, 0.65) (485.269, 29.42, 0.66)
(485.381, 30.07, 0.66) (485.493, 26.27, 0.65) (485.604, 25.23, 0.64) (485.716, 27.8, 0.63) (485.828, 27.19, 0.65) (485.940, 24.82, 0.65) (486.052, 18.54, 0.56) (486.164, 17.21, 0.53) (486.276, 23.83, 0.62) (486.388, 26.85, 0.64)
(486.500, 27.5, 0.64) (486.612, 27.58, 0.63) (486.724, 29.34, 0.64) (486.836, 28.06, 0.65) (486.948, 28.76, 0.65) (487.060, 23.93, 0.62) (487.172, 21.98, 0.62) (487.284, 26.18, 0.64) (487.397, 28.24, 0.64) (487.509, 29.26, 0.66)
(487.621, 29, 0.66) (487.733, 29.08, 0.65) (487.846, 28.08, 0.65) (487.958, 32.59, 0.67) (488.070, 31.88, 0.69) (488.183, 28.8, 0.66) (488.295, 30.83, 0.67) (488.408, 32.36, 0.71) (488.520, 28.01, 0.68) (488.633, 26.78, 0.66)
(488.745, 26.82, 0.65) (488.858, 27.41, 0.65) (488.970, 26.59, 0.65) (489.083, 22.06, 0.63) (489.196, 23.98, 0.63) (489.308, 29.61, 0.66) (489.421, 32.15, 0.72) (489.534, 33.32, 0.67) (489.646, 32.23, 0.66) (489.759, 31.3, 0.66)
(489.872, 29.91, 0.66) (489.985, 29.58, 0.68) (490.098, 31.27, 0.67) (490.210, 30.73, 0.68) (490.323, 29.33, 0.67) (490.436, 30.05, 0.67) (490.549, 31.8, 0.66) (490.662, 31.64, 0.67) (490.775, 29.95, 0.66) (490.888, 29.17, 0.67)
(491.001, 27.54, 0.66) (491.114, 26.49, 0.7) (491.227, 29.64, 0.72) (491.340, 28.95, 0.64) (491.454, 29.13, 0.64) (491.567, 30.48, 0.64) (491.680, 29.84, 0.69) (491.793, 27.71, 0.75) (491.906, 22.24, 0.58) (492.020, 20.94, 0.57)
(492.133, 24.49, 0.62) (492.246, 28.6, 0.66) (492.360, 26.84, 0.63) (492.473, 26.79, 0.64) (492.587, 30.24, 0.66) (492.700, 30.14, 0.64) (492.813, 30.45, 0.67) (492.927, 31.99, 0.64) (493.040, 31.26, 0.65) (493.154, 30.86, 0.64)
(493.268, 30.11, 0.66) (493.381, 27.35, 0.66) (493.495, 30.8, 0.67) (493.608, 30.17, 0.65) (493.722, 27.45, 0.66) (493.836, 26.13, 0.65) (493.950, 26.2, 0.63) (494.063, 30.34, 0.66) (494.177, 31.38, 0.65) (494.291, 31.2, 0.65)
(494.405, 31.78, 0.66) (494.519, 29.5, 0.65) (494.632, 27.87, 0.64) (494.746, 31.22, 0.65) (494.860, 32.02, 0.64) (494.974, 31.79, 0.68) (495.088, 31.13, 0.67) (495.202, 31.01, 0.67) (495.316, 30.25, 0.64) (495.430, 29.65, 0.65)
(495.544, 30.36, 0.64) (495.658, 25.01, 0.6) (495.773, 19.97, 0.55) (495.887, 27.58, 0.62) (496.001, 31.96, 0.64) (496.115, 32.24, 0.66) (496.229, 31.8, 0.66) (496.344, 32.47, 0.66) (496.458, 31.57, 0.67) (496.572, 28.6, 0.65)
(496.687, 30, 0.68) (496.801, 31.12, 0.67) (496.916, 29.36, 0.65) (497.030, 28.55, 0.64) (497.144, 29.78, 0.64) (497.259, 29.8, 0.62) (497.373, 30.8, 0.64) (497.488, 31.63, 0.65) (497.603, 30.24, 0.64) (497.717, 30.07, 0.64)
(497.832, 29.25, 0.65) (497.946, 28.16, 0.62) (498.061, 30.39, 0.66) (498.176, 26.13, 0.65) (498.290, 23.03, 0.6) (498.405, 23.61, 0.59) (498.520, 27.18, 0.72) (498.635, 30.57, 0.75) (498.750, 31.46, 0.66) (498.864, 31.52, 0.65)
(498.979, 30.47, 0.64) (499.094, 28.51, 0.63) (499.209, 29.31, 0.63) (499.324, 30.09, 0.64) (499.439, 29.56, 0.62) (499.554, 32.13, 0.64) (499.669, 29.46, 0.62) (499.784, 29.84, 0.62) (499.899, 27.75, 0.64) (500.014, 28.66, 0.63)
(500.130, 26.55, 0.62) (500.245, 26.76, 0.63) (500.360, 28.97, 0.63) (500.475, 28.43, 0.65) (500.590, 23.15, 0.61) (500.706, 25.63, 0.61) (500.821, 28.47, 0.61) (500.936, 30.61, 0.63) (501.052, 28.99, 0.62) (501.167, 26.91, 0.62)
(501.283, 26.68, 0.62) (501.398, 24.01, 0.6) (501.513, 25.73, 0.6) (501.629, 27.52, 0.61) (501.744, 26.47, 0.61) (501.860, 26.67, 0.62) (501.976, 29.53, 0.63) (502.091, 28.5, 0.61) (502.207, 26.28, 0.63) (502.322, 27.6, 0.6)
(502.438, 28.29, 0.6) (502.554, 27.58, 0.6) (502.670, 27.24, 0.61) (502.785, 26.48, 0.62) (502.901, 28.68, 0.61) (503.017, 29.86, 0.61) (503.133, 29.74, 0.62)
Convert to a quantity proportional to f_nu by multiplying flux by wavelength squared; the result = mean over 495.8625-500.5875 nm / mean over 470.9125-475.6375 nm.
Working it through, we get 1.09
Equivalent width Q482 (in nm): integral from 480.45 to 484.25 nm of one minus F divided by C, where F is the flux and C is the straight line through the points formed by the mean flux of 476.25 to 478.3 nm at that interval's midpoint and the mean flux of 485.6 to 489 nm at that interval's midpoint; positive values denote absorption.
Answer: -0.25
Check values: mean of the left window 30.4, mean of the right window 27.2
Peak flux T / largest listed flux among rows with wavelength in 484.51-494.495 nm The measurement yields 33.32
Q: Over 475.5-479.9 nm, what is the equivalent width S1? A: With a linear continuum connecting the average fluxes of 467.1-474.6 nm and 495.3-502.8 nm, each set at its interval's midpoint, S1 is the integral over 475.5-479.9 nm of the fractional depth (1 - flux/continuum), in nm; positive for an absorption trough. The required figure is -0.262 nm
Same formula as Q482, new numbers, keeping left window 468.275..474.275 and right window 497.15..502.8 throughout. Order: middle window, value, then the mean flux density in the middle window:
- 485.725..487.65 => 0.19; 25.8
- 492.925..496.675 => -0.18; 29.8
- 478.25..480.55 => -0.16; 30.8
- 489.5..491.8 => -0.12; 30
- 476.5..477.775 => -0.06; 30.2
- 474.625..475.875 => -0.06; 30.3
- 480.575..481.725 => -0.08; 30.8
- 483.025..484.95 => -0.10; 30.2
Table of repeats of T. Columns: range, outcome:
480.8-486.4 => 32.61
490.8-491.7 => 30.48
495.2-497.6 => 32.47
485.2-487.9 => 30.07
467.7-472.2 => 32.38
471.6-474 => 32.49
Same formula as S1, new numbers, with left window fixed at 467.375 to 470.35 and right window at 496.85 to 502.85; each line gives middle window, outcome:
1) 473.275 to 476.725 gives -0.17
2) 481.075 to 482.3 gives -0.13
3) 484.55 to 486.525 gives 0.08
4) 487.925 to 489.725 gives -0.05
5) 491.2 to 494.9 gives -0.08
